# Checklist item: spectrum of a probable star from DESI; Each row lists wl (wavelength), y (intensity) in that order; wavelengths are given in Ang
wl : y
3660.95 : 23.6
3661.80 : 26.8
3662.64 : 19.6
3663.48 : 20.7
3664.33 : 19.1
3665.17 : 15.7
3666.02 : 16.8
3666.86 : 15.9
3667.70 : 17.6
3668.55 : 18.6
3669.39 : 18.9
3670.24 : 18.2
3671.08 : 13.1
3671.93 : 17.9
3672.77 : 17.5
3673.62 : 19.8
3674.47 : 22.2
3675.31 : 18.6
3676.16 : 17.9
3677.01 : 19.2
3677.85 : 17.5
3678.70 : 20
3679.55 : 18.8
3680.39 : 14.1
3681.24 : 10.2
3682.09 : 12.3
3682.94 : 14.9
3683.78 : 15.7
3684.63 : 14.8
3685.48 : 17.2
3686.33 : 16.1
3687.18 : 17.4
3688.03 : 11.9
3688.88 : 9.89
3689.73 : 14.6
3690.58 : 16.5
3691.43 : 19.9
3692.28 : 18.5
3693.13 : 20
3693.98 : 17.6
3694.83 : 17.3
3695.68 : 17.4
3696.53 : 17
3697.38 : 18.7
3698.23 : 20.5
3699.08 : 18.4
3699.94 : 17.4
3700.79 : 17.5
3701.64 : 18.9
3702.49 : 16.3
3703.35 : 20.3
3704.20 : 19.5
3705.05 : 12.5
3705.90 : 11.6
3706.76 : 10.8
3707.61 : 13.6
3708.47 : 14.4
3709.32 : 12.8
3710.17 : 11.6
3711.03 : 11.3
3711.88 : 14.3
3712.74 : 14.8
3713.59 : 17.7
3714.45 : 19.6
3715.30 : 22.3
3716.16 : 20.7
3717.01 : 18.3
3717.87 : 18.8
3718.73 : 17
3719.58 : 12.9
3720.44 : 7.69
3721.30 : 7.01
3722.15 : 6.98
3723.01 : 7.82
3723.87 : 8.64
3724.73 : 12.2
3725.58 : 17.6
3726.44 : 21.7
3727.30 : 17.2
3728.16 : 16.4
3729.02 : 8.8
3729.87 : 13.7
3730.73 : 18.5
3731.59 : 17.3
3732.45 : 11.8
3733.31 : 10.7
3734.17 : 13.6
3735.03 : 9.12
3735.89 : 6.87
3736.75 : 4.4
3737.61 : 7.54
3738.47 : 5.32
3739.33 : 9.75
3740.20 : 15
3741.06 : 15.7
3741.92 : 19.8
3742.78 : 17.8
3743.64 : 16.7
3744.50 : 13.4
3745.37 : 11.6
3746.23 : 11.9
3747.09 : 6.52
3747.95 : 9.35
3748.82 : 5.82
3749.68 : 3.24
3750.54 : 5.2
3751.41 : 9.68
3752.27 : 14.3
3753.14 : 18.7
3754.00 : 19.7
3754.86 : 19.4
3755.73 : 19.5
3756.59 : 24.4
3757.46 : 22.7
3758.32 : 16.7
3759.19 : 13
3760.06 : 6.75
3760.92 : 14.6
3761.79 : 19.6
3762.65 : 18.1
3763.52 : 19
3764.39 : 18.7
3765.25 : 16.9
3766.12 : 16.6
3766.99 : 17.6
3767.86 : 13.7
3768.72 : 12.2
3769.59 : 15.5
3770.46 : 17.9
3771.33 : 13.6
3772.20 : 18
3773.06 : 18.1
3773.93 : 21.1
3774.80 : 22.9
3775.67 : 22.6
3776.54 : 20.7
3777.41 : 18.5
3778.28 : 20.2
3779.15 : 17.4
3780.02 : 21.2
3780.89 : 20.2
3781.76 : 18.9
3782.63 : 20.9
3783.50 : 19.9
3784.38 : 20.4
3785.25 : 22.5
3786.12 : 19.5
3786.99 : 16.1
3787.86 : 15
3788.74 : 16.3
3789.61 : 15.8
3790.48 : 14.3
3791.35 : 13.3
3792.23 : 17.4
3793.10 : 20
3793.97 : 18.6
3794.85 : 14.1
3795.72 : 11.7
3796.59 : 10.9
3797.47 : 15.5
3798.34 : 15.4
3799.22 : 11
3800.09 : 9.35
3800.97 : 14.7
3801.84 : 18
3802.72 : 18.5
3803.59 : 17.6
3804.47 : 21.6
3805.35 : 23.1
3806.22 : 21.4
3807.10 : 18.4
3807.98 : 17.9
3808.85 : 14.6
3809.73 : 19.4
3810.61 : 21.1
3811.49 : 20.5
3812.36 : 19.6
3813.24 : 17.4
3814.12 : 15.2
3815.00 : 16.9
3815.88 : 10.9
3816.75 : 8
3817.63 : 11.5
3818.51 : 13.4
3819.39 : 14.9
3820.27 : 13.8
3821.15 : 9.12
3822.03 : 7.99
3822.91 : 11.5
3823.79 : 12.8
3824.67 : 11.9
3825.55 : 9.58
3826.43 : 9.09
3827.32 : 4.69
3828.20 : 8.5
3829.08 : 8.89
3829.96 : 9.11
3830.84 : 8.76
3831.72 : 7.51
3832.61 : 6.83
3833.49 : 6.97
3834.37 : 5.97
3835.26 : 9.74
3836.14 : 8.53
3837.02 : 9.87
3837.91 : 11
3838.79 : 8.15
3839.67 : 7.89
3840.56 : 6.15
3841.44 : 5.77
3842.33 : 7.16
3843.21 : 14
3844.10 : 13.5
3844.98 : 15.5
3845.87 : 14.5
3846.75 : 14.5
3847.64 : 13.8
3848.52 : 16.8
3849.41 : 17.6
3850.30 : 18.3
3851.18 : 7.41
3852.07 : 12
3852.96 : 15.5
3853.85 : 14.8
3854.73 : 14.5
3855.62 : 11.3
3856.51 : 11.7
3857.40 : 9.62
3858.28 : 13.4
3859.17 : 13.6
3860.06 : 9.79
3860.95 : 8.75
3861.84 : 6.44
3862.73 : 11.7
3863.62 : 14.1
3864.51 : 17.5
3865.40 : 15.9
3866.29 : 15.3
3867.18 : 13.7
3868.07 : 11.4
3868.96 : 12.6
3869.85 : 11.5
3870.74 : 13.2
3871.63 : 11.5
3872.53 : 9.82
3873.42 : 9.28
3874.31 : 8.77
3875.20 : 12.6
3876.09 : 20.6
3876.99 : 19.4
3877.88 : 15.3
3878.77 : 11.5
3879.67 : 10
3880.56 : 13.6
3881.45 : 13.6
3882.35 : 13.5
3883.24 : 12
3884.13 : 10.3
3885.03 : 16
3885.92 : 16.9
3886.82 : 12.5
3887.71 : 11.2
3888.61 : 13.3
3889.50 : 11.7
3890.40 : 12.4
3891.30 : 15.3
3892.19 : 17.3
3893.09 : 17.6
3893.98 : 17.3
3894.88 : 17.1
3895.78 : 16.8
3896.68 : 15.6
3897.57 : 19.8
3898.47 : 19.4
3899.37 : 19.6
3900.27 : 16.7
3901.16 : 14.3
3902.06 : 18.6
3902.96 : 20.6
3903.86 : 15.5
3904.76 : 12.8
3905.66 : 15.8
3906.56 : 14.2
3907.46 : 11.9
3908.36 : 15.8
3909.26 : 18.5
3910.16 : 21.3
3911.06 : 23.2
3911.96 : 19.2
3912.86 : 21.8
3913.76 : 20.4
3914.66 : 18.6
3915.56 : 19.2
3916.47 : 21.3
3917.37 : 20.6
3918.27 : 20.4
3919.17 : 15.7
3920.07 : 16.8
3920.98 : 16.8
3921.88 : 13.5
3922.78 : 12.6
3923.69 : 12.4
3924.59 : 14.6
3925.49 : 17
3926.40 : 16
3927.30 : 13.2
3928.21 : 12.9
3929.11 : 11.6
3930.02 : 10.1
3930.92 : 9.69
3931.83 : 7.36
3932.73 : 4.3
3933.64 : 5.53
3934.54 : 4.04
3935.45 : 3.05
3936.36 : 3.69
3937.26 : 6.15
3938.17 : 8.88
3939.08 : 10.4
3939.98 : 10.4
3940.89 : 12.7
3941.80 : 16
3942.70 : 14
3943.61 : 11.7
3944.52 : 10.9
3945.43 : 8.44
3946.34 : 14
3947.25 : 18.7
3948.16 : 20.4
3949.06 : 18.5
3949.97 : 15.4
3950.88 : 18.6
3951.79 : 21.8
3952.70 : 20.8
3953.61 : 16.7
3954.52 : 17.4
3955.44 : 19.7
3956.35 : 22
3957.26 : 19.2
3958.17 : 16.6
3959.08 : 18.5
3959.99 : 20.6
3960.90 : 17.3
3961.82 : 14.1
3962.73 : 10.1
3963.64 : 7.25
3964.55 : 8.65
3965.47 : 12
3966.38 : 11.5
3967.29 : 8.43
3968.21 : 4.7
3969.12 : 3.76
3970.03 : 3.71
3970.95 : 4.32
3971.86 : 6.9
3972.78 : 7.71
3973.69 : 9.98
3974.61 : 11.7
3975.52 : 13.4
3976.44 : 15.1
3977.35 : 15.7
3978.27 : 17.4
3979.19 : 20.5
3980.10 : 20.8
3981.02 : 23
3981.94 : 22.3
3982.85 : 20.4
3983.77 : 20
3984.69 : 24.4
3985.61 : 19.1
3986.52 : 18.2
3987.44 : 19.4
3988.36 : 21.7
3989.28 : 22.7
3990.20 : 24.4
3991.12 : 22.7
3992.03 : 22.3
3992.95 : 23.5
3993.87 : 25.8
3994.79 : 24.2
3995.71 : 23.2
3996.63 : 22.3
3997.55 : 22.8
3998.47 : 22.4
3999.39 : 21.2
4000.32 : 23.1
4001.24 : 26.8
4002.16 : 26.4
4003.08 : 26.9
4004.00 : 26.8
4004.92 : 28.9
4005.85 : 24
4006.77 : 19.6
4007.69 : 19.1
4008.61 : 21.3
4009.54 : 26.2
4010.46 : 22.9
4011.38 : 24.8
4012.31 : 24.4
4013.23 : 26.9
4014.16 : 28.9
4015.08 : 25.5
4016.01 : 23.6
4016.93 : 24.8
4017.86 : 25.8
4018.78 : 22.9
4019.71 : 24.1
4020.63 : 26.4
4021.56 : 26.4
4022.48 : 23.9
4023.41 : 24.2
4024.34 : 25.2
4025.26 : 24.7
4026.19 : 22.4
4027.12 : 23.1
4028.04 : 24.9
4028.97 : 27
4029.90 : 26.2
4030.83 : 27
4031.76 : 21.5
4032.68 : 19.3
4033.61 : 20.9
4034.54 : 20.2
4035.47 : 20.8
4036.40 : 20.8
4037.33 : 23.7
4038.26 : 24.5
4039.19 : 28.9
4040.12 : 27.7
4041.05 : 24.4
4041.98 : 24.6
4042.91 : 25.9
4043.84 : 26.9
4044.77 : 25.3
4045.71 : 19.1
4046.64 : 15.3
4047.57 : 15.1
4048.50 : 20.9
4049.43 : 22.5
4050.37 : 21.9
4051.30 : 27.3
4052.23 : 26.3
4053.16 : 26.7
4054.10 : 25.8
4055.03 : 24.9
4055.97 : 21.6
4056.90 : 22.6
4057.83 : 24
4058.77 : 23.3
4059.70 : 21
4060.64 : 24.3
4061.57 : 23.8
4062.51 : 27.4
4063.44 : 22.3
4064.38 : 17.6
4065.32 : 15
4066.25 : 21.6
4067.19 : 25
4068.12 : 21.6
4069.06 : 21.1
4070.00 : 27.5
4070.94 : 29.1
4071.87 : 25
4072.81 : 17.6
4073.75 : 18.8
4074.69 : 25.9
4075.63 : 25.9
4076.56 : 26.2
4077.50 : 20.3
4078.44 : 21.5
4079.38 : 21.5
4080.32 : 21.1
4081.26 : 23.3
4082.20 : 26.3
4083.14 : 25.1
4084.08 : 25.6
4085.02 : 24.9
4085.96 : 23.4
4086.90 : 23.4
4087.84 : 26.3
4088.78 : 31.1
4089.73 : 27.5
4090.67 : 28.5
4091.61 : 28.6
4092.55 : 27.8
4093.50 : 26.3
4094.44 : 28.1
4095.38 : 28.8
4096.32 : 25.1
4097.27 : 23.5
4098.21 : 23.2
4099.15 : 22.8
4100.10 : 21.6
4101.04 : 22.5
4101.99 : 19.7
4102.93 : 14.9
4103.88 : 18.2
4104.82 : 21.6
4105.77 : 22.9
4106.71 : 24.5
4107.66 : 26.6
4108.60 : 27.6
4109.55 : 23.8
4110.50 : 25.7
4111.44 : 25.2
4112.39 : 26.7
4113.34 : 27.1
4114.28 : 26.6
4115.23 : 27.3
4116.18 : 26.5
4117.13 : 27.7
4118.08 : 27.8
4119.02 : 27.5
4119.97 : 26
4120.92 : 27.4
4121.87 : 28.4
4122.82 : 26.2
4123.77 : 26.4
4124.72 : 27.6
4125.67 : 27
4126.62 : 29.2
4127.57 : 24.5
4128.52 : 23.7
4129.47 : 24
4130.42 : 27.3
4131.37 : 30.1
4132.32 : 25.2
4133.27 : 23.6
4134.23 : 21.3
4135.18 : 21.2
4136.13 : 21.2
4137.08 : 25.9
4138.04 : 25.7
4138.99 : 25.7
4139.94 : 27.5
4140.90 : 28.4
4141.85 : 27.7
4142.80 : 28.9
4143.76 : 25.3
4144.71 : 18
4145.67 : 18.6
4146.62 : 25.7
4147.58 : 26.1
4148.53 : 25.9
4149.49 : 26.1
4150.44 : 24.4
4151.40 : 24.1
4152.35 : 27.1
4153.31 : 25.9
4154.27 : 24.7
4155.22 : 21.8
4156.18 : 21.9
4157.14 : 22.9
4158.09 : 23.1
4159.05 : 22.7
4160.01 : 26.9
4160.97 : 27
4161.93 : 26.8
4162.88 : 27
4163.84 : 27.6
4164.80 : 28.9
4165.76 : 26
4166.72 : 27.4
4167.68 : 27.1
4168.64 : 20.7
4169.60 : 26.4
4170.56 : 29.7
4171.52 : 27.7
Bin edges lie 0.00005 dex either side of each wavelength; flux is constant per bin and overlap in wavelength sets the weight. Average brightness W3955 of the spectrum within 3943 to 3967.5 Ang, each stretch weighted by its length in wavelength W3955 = 15.6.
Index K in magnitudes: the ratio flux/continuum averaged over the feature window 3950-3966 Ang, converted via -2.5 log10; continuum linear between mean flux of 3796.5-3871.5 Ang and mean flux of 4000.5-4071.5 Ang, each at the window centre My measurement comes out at 0.184 mag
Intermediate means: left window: 12.8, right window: 23.8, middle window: 16.5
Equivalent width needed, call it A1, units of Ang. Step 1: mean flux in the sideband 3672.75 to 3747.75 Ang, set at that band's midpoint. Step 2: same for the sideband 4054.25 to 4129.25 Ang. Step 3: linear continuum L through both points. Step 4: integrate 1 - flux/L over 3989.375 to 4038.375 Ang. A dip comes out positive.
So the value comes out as -3.1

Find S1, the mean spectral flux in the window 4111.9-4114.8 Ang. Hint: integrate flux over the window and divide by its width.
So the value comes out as 26.8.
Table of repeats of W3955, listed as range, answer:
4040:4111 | 23.7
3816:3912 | 12.9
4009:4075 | 23.6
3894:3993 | 15.3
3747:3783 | 16.5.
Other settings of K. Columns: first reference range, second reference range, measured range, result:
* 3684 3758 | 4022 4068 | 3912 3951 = 0.44 mag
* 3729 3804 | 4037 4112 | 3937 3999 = 0.28 mag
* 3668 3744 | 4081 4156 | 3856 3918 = 0.30 mag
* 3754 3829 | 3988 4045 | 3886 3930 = 0.24 mag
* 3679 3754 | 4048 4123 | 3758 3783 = -0.13 mag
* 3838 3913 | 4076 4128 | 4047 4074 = 0.01 mag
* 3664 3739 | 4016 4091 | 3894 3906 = 0.17 mag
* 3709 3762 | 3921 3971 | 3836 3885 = 0.05 mag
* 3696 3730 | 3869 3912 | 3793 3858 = 0.16 mag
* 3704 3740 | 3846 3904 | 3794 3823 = -0.13 mag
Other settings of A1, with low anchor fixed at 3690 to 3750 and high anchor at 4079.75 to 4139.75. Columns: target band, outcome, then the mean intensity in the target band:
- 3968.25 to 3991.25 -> 5.9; 16.1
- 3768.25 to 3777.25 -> -1.4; 18.3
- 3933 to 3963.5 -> 9.9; 14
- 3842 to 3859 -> 4.2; 13.5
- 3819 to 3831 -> 5.0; 10.1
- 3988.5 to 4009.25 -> -1.4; 23.6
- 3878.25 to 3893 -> 4.4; 13.3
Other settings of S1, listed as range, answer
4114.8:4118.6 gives 27.3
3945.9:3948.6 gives 17.7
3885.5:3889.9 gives 13.1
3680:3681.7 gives 12.1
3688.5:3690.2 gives 12.4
